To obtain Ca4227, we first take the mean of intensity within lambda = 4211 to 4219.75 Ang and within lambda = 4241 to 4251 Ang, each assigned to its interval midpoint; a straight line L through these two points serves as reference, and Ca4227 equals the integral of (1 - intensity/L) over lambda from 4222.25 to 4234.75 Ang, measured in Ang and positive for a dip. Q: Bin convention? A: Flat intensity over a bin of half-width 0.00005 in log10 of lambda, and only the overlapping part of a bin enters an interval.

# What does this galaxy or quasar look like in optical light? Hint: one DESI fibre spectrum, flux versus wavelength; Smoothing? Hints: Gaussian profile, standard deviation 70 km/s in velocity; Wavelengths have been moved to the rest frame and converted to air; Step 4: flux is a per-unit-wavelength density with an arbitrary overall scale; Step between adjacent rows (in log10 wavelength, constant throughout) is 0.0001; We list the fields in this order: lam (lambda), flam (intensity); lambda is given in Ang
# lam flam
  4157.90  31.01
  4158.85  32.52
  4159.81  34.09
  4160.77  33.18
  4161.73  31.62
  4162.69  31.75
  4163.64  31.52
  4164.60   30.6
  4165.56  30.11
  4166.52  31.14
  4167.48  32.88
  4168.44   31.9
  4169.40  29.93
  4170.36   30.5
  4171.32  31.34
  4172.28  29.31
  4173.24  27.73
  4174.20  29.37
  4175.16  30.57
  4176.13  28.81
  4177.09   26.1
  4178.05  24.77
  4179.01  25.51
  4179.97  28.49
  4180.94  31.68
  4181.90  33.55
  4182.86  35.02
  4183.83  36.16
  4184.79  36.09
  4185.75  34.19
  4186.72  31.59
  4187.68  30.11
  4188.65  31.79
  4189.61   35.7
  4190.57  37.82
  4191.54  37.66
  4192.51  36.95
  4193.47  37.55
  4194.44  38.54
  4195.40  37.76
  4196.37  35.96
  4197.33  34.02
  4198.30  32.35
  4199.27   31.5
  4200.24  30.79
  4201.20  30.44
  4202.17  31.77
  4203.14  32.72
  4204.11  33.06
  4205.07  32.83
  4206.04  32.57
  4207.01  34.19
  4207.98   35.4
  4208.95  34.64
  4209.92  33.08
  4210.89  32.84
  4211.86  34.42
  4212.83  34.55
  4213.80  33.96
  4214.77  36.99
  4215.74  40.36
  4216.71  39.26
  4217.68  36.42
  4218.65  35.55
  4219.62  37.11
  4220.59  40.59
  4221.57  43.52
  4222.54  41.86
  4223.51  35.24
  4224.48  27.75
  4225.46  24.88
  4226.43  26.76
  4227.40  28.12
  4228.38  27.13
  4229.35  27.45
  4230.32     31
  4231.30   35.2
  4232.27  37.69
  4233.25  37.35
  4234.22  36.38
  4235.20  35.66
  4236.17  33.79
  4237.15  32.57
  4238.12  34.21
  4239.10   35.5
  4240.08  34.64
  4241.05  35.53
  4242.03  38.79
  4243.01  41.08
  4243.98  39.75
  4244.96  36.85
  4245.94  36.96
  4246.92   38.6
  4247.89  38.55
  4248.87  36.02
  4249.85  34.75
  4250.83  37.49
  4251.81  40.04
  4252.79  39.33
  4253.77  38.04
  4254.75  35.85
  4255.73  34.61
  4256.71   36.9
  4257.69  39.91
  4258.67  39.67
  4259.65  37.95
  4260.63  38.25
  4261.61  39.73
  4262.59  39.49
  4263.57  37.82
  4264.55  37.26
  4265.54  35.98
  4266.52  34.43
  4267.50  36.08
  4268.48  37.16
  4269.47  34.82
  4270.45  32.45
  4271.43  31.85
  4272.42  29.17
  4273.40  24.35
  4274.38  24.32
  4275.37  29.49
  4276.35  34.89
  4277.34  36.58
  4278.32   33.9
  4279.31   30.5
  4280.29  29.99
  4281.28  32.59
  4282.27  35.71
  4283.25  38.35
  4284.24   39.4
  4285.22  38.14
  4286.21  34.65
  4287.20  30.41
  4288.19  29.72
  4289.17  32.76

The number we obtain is 1.70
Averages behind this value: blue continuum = 36.4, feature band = 31.9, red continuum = 37.8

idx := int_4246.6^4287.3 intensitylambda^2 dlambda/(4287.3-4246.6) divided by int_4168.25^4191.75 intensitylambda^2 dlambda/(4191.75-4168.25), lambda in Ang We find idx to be 1.18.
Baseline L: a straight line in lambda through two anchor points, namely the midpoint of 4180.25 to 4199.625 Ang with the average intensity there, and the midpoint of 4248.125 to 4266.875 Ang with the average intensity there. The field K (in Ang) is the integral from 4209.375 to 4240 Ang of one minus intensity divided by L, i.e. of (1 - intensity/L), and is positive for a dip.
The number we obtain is 1.5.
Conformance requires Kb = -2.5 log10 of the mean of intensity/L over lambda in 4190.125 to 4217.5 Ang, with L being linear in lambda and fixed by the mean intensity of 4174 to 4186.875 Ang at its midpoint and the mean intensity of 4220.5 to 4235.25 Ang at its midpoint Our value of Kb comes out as -0.09 mag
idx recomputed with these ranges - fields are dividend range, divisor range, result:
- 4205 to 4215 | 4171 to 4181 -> 1.22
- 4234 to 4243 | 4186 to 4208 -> 1.06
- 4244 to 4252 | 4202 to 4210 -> 1.14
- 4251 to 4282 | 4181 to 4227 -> 1.04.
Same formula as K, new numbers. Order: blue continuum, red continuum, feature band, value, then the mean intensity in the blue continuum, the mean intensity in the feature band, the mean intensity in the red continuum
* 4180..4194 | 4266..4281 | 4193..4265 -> -4.86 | 34.5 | 35.5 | 32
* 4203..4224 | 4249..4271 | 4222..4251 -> 1.60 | 36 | 34.6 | 37.1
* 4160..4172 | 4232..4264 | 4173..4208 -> 0.46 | 31.4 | 32.7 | 37.3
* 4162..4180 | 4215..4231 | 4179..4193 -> -1.28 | 29.7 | 33.8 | 34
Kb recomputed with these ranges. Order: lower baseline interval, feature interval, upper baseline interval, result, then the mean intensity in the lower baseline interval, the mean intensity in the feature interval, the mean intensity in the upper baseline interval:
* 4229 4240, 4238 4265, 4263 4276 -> -0.13 mag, 34.3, 37.7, 32.8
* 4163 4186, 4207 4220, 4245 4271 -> -0.06 mag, 30.7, 35.7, 37.2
